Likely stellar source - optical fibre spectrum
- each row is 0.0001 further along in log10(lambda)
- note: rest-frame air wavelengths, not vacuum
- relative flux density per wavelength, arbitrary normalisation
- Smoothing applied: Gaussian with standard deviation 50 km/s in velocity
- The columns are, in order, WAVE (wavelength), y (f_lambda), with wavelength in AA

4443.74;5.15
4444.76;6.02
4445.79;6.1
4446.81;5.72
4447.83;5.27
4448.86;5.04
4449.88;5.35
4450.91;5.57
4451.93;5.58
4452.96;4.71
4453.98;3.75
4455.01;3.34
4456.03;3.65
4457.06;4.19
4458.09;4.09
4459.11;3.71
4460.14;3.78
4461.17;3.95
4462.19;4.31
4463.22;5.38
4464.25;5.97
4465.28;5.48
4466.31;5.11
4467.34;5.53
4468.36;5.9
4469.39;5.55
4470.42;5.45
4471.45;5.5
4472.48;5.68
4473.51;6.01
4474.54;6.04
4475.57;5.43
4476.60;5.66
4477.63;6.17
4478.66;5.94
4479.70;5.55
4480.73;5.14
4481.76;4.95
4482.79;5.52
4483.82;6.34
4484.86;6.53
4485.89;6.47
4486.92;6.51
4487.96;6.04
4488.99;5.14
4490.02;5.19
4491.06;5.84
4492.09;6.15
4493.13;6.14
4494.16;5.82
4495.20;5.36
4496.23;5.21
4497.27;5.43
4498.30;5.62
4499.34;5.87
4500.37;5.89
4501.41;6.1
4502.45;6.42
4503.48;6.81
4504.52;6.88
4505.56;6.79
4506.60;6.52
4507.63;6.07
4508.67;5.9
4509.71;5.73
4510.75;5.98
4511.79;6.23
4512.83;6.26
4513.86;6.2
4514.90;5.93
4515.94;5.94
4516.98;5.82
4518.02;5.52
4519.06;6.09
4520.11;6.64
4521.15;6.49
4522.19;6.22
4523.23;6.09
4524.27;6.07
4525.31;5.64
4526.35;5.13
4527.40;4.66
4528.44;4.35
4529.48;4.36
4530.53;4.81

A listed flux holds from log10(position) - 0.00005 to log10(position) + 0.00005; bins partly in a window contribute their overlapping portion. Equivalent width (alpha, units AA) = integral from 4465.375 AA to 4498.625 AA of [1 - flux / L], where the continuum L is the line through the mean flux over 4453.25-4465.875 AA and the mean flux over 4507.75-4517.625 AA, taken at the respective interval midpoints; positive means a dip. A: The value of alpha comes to -4.7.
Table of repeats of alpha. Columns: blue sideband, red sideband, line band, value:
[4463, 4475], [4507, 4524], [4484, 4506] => -0.5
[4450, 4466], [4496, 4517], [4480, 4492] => -0.8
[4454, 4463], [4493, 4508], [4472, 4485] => -2.1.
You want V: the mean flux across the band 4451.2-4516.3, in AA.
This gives 5.56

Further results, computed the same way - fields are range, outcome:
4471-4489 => 5.83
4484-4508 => 6.04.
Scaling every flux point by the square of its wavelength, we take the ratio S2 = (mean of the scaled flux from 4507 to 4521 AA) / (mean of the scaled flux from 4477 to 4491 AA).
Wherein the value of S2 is 1.05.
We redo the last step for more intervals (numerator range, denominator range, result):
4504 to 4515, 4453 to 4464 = 1.56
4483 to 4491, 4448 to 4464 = 1.36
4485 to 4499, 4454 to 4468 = 1.31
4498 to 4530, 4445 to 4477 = 1.20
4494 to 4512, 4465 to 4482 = 1.09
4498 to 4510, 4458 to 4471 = 1.28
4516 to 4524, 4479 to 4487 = 1.06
